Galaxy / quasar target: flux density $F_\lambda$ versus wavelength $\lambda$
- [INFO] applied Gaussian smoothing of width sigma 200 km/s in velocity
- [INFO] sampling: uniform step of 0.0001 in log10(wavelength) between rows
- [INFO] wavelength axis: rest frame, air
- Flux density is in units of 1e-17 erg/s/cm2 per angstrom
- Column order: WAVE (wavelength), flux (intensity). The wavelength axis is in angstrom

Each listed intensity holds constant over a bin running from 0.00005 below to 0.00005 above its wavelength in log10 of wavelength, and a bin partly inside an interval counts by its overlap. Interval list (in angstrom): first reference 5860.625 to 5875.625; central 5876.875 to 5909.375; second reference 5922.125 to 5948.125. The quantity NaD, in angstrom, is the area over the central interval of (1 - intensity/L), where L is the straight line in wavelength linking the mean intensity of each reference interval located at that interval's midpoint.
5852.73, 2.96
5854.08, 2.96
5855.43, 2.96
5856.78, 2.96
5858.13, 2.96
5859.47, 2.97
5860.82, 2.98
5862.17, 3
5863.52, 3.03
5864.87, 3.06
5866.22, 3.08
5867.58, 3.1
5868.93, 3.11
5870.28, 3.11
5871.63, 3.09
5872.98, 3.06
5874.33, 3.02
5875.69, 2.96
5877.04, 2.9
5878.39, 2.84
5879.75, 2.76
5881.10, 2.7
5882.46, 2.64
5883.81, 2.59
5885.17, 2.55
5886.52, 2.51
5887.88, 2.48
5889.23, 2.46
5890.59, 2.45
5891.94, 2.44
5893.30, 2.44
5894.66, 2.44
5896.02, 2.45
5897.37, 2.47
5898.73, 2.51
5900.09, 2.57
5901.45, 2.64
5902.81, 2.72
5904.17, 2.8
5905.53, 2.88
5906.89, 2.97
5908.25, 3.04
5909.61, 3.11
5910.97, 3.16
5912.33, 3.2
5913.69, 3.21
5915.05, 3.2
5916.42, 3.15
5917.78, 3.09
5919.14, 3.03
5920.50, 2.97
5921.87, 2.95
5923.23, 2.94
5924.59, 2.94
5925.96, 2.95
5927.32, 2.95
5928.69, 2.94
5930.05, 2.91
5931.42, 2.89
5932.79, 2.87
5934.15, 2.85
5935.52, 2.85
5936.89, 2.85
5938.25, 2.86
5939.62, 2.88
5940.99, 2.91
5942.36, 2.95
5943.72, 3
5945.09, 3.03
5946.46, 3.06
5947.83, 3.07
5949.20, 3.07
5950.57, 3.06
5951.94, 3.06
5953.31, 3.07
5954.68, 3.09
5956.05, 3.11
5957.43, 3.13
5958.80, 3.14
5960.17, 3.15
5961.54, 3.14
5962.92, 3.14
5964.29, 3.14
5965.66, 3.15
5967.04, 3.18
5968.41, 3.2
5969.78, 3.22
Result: 4.00 angstrom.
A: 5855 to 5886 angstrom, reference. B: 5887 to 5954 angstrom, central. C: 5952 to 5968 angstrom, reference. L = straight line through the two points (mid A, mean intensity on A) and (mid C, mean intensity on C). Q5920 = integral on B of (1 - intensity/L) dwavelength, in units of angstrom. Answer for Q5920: 3.7 angstrom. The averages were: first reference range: 2.93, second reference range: 3.13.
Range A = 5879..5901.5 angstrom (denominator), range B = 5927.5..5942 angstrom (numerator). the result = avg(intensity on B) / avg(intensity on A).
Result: 1.14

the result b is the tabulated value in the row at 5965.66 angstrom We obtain 3.15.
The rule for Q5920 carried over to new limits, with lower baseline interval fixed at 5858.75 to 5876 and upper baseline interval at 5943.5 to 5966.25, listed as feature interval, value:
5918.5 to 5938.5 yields 1.1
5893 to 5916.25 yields 1.8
